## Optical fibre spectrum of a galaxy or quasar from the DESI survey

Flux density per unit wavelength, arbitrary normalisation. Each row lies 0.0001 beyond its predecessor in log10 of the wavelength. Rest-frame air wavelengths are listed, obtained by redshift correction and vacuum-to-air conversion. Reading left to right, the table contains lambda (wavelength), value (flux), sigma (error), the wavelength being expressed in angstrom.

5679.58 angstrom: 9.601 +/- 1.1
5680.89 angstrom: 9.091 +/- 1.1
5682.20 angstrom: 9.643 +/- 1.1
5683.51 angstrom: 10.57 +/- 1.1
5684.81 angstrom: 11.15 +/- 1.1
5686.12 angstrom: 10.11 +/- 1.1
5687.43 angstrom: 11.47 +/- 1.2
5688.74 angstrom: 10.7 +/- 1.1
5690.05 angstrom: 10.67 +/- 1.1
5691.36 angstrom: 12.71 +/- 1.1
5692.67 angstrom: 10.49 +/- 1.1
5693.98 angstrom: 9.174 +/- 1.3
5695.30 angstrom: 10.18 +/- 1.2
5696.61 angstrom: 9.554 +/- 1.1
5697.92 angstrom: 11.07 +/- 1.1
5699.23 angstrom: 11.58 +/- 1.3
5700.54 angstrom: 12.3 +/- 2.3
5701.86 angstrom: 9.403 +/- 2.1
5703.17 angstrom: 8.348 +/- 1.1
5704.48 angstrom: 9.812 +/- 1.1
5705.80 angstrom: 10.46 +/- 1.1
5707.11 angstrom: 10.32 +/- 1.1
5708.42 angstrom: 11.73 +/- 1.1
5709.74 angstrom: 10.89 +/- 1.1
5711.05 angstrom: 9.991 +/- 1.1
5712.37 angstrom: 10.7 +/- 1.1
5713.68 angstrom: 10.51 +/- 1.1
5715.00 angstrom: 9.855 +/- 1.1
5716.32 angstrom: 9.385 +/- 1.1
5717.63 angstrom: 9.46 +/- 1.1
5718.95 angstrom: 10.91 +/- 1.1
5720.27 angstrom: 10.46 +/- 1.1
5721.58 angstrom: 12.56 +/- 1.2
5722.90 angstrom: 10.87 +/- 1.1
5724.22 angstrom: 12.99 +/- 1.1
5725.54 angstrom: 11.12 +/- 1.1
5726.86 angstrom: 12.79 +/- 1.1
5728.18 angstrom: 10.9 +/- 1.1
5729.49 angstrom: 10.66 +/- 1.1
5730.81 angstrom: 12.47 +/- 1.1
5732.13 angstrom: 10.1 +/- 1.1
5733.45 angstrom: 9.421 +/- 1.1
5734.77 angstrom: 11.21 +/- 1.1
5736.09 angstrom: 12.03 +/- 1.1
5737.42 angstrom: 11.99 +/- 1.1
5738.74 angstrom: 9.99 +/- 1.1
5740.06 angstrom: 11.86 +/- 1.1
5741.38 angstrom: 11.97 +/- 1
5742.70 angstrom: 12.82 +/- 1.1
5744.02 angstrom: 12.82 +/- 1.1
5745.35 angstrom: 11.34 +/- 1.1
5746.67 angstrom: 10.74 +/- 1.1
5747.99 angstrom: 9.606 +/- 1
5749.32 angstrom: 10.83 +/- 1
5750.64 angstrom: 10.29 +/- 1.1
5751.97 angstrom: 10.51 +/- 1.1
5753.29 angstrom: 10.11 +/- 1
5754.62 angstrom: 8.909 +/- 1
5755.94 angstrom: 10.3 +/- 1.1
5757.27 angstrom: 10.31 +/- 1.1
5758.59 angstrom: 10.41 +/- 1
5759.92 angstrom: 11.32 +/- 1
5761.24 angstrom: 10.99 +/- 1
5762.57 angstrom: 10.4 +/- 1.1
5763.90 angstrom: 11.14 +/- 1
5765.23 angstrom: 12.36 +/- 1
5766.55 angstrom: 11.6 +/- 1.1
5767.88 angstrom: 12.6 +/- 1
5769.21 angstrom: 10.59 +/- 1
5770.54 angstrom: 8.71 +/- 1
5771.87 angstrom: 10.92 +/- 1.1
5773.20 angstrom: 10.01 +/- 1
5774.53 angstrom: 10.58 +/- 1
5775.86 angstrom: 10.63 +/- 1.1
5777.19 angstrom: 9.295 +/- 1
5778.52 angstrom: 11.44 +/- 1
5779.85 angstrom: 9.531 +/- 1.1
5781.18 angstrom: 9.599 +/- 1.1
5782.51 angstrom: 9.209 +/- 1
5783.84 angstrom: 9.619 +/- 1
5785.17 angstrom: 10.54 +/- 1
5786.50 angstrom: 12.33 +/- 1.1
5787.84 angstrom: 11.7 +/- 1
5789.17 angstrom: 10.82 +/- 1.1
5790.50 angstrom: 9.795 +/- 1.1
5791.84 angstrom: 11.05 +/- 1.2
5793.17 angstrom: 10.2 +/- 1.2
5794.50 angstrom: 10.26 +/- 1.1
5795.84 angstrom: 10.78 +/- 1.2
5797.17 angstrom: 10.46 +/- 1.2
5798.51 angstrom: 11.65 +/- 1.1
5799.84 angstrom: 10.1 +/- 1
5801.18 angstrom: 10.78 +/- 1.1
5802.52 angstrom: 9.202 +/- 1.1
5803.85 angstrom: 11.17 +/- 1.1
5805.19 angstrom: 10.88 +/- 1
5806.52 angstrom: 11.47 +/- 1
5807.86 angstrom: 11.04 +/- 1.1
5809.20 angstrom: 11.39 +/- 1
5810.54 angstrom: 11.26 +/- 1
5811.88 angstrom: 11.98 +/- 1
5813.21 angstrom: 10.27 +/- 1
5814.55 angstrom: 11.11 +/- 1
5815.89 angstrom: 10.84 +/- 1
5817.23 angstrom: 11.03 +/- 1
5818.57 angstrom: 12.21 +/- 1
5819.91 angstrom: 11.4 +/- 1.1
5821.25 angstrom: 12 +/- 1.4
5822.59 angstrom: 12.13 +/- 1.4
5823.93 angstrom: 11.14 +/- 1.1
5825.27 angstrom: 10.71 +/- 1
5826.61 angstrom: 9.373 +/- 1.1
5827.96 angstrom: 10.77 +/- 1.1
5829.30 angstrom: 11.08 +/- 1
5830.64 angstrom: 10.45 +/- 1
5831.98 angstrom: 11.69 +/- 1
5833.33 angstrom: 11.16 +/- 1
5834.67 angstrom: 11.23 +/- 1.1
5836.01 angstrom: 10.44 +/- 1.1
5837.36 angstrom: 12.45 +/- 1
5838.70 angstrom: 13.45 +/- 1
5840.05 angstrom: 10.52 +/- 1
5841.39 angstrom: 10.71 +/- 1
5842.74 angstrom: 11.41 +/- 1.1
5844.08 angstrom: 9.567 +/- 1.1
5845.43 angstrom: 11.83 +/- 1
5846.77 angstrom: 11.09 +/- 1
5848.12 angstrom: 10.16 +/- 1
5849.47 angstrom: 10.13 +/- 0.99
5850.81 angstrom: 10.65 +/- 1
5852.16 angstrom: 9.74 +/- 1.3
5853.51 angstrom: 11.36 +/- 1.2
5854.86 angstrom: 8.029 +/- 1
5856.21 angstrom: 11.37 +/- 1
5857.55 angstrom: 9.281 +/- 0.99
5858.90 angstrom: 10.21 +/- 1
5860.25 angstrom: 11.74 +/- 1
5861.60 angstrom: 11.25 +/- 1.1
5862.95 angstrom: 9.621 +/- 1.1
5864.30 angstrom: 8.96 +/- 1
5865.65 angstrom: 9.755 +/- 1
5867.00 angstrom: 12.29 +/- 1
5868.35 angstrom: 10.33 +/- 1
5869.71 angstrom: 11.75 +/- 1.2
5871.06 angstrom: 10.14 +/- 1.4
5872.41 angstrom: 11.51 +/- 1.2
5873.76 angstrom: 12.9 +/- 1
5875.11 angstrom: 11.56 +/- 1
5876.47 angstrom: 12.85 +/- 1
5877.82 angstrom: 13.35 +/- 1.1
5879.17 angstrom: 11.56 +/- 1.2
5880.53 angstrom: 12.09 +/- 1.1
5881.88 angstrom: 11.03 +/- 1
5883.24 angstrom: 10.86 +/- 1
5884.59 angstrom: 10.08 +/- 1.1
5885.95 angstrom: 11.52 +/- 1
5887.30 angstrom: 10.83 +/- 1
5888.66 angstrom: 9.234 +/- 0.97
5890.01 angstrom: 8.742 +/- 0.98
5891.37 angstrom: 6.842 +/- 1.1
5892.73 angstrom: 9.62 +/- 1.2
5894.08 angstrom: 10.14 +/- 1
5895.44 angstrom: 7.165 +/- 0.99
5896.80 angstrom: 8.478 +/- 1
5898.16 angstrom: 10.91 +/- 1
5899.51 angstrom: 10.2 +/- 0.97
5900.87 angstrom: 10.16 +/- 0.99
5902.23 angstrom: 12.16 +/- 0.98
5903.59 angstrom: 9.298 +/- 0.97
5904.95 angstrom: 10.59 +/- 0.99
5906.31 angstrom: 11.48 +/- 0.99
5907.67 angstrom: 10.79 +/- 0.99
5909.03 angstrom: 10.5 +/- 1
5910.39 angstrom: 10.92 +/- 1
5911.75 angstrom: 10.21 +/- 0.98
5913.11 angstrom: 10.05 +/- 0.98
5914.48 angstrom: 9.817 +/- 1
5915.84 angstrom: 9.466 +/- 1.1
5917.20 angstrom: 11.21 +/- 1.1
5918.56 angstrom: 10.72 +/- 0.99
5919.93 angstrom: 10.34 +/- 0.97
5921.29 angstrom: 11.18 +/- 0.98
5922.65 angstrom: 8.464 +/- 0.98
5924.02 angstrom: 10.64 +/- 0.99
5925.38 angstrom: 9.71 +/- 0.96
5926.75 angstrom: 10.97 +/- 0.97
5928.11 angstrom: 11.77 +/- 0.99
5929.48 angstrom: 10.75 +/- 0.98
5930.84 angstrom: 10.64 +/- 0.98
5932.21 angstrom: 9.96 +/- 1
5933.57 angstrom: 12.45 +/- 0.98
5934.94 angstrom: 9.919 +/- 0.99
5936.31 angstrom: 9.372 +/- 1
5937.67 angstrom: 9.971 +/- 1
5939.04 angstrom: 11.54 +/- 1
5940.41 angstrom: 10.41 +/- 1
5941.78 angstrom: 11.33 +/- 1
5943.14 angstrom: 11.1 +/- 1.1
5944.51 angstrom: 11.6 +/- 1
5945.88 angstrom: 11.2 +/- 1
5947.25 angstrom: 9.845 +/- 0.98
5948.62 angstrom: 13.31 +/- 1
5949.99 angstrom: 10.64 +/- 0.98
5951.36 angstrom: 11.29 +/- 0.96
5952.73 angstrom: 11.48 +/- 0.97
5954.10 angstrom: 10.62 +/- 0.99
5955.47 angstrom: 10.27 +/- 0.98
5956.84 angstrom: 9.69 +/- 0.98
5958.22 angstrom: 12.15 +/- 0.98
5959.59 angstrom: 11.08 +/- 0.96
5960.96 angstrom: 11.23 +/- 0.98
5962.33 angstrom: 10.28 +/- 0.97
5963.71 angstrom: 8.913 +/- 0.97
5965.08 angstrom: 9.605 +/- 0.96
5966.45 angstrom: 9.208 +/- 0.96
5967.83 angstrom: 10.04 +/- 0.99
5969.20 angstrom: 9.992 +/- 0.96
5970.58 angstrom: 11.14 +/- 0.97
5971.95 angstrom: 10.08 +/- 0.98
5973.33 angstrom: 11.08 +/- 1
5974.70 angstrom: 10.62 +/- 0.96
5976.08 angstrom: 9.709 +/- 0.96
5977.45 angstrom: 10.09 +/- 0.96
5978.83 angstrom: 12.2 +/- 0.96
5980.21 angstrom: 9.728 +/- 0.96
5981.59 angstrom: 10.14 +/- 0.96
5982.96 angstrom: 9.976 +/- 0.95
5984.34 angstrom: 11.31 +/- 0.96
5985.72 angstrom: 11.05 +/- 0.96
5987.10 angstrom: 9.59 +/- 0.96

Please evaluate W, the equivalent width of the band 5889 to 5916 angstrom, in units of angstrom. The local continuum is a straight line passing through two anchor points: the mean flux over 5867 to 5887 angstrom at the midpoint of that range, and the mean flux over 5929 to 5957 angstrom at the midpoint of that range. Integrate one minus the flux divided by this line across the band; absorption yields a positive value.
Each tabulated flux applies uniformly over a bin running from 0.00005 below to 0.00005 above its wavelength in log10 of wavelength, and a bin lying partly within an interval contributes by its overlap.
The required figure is 3.3 angstrom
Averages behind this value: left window 11.5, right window 10.9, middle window 9.88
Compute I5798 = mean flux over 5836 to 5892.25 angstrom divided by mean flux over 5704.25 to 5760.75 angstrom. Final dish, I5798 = 1.0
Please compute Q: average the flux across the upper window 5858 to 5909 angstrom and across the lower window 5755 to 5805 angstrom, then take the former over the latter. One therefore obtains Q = 1.00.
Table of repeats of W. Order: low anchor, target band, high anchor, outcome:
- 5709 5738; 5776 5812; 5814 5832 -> 1.4 angstrom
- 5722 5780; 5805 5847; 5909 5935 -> -1.7 angstrom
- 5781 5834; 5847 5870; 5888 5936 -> 0.3 angstrom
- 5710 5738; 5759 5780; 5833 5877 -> 0.3 angstrom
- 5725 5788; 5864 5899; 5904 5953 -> 0.5 angstrom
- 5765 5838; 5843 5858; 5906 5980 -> 0.6 angstrom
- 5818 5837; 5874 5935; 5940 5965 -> 2.7 angstrom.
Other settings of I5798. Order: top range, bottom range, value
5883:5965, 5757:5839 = 0.96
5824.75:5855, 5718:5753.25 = 0.96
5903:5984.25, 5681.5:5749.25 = 0.97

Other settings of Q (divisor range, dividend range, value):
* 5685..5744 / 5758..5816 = 0.99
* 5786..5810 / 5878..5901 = 0.93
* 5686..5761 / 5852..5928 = 0.97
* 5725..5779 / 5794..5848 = 1.01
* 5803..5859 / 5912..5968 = 0.97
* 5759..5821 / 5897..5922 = 0.97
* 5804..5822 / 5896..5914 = 0.92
